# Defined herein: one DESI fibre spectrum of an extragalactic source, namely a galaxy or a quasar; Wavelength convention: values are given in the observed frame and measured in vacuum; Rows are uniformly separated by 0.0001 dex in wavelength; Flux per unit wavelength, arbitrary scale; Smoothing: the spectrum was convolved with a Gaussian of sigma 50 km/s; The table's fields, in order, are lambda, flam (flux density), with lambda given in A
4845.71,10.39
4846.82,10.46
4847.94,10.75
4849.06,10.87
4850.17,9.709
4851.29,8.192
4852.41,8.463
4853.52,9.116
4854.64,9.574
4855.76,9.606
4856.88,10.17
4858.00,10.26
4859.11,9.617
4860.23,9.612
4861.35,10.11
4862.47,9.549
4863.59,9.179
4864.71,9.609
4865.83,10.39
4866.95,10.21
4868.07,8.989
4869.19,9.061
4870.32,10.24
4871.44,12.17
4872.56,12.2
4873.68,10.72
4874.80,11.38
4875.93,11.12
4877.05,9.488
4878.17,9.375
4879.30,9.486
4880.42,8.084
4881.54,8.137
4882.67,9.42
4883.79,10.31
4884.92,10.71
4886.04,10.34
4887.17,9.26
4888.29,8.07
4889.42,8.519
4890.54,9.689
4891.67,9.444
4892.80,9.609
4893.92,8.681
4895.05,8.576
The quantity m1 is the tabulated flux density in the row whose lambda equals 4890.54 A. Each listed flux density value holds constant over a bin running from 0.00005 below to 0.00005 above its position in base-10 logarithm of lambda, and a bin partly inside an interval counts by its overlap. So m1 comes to 9.689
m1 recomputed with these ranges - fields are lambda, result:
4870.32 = 10.24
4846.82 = 10.46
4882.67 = 9.42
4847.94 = 10.75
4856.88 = 10.17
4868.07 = 8.989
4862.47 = 9.549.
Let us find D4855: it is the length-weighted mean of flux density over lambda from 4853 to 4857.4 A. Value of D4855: 9.6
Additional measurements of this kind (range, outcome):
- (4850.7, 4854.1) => 8.6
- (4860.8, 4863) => 9.83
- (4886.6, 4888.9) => 8.65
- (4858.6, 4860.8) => 9.61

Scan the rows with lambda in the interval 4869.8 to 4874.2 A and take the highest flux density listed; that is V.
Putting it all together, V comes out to 12.2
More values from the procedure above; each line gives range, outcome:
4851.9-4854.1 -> 9.116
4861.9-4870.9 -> 10.39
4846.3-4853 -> 10.87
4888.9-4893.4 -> 9.689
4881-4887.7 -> 10.71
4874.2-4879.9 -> 11.38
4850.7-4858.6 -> 10.26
